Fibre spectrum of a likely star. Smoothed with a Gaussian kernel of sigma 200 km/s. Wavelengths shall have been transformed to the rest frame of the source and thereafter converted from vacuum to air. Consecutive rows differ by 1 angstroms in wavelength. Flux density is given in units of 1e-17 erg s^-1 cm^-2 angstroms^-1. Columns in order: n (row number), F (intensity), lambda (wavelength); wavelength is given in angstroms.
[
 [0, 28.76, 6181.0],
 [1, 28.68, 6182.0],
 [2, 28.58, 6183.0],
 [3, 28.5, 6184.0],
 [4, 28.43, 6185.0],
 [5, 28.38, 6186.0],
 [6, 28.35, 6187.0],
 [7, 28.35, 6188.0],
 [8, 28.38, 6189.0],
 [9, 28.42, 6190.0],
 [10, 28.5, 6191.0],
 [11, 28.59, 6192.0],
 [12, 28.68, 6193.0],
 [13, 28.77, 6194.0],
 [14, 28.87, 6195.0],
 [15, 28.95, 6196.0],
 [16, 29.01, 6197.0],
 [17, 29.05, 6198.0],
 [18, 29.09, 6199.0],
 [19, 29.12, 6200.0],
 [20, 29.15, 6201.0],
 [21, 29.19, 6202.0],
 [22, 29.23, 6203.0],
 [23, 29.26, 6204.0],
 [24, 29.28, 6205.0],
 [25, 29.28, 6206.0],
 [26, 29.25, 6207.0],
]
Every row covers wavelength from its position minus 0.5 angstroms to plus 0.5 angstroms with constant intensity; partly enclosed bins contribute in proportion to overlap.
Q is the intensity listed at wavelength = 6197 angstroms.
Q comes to 29.01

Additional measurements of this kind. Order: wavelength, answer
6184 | 28.5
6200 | 29.12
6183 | 28.58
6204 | 29.26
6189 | 28.38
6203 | 29.23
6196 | 28.95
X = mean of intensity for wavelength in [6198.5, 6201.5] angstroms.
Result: 29.1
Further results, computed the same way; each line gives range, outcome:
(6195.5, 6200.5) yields 29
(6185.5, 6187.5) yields 28.4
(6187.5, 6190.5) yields 28.4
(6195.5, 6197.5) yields 29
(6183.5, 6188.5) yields 28.4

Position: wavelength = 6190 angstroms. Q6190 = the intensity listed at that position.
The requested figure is 28.42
